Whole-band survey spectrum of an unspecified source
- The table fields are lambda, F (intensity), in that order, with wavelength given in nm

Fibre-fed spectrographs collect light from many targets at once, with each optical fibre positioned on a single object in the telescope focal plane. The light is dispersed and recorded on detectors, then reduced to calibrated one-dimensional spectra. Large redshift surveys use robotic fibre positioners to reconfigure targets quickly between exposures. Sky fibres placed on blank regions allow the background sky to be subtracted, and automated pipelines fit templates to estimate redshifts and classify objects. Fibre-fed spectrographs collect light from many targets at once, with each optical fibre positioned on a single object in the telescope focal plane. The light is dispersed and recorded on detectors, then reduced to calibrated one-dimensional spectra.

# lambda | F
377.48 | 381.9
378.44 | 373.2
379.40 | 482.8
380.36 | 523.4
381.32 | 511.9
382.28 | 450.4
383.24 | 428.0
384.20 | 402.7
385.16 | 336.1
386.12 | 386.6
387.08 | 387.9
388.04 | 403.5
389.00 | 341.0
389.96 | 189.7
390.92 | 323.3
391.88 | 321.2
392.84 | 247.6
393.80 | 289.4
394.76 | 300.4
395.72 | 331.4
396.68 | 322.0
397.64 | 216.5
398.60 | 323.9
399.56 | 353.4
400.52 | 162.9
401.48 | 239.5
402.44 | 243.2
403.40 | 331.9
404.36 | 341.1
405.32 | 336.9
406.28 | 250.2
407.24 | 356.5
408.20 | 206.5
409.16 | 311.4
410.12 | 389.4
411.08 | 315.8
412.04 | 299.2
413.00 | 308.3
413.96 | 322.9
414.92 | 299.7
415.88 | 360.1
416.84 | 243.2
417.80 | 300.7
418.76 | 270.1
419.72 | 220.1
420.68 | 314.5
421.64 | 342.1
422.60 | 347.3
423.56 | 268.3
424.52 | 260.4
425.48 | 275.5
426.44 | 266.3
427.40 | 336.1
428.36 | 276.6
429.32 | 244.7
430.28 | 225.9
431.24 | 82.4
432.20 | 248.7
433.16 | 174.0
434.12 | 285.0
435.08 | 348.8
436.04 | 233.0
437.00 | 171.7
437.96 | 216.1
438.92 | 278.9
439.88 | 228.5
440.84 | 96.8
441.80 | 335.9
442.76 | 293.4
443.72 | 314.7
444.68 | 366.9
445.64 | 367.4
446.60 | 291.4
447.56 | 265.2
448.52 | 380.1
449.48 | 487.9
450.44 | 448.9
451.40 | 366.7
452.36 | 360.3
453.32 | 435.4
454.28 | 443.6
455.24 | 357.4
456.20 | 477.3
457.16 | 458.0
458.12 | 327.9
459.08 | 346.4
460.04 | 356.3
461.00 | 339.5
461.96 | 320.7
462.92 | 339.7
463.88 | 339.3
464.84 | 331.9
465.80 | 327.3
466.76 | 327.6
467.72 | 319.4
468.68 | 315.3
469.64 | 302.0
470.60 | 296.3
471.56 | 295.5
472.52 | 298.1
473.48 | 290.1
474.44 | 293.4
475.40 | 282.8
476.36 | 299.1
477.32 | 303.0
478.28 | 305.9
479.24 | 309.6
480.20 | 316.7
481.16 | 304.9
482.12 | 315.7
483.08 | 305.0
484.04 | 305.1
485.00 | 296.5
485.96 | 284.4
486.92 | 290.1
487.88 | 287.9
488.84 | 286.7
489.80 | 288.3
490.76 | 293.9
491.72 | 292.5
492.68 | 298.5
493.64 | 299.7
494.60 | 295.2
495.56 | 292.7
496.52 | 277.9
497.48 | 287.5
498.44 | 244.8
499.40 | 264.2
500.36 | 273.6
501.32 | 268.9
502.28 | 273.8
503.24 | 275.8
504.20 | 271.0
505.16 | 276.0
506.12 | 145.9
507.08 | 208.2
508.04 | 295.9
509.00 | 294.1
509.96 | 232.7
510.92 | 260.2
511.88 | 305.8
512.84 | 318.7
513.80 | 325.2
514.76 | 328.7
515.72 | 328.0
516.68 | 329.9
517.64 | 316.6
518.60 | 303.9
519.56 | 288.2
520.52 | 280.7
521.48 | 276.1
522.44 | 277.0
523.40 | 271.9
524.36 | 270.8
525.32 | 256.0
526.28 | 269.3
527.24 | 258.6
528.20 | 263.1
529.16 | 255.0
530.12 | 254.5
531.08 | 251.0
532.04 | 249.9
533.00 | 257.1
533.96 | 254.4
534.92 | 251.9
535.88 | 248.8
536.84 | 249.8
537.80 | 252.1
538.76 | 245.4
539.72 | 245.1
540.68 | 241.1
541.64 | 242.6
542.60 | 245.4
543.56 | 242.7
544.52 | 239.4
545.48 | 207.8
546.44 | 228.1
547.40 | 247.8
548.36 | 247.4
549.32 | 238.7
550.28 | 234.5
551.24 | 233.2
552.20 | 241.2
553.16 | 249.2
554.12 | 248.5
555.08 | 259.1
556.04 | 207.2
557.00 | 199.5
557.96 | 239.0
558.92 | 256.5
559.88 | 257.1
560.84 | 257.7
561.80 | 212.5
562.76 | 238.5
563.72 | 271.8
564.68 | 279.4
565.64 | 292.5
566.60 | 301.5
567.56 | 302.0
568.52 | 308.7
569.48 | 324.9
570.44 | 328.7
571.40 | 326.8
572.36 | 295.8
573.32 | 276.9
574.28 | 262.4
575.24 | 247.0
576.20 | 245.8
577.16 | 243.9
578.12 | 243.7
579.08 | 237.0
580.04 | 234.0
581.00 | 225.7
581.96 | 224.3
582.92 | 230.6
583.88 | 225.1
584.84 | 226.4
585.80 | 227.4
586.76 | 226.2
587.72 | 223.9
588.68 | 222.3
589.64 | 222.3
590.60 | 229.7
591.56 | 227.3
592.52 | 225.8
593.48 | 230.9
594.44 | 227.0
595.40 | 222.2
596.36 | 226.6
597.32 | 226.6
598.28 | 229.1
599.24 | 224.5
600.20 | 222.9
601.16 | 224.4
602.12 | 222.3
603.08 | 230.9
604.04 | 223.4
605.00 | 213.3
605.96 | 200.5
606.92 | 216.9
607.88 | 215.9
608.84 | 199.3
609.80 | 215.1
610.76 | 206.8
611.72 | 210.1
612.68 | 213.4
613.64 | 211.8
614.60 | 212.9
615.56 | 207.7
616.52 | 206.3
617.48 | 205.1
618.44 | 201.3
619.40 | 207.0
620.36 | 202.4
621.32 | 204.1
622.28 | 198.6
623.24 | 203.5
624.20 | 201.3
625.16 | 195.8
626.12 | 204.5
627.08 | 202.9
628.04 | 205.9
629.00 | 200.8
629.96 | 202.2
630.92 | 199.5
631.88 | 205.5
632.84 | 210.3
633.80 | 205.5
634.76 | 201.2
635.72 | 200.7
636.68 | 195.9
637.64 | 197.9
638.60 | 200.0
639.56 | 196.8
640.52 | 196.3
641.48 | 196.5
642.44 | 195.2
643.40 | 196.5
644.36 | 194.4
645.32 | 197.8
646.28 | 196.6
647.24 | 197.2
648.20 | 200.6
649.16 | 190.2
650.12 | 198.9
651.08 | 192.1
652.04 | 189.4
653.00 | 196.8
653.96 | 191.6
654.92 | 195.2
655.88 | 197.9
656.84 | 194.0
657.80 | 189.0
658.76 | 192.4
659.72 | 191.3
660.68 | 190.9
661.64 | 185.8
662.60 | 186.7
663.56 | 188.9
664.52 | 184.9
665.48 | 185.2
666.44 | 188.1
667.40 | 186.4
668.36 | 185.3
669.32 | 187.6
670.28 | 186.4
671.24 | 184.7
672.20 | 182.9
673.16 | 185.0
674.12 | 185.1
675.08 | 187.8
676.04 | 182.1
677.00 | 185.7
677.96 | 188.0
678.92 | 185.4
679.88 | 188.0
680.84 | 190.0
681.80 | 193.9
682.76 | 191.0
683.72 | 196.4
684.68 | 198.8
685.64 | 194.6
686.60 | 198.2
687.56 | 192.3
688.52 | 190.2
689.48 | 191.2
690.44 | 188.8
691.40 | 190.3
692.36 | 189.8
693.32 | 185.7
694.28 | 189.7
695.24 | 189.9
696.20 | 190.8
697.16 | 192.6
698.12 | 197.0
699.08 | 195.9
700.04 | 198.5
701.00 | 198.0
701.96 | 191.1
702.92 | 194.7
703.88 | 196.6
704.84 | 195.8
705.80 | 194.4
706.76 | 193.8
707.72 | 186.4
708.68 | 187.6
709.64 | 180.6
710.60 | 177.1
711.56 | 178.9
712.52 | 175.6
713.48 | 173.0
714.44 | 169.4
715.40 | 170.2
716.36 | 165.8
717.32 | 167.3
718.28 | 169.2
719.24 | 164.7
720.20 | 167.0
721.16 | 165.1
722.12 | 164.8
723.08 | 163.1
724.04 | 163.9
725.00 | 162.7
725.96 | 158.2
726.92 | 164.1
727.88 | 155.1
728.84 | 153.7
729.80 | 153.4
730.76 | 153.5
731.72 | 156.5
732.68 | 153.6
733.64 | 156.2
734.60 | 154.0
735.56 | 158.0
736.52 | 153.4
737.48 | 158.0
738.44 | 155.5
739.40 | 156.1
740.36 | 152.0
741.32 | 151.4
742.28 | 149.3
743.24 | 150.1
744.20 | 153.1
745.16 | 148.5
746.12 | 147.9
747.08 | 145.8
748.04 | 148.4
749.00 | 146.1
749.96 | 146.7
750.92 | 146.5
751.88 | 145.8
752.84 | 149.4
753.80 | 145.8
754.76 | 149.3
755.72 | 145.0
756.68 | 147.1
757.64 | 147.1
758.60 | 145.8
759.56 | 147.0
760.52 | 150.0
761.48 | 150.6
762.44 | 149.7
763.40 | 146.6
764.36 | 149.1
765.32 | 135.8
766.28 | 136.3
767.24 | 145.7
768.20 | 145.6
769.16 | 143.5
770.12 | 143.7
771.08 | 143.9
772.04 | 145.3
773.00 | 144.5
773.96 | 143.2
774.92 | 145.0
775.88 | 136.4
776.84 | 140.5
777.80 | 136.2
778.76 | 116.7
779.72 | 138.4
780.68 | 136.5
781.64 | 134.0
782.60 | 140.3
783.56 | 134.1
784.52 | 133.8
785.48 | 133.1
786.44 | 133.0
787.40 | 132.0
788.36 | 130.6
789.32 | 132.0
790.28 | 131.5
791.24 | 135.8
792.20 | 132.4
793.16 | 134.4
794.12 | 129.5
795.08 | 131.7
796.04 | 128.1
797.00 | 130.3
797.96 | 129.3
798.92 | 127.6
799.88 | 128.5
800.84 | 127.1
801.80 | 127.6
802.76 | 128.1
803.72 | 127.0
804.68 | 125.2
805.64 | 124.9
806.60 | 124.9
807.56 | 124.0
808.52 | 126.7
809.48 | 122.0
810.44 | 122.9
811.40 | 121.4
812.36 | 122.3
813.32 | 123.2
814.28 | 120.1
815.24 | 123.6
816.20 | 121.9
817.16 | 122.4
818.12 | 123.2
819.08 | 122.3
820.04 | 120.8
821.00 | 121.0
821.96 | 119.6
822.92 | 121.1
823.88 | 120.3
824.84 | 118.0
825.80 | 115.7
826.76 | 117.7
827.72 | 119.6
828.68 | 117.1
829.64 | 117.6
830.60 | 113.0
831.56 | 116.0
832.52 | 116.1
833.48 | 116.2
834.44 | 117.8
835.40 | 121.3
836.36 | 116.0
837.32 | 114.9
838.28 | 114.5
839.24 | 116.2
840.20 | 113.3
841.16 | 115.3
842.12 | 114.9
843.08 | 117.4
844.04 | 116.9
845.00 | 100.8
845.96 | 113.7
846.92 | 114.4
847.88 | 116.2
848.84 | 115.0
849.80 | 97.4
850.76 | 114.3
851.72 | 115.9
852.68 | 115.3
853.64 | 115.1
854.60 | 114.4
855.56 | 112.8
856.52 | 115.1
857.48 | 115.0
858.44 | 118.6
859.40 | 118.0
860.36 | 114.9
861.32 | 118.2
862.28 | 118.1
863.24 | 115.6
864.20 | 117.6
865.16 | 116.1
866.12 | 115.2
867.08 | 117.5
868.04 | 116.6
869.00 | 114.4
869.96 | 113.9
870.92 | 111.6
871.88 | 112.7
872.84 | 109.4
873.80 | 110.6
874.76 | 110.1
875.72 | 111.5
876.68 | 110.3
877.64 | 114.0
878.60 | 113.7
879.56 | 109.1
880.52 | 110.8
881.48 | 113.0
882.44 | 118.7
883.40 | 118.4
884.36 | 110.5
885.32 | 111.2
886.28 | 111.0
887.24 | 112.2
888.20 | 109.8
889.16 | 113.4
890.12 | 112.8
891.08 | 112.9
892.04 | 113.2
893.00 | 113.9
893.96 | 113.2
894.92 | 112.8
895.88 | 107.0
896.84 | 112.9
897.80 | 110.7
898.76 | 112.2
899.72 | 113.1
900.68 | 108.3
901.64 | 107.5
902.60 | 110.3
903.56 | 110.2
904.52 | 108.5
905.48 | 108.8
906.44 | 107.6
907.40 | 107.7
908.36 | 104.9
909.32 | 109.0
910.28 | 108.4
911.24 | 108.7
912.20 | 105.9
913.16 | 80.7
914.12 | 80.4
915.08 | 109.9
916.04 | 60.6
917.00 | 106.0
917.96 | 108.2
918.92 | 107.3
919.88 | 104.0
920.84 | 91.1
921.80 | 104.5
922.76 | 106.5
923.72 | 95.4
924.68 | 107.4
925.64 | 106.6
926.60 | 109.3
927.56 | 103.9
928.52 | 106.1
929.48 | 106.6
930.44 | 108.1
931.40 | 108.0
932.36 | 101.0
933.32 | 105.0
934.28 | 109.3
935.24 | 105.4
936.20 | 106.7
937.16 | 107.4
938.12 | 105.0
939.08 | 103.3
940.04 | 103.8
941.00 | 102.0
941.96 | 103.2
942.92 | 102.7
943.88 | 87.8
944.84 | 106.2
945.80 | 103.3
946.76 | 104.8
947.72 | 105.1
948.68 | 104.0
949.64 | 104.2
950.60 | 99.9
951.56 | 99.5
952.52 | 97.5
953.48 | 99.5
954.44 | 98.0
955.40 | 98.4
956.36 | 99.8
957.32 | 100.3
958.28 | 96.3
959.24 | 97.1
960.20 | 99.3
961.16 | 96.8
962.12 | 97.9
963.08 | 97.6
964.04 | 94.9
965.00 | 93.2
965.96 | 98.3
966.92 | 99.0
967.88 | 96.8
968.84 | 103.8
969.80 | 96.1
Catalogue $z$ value 2.67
